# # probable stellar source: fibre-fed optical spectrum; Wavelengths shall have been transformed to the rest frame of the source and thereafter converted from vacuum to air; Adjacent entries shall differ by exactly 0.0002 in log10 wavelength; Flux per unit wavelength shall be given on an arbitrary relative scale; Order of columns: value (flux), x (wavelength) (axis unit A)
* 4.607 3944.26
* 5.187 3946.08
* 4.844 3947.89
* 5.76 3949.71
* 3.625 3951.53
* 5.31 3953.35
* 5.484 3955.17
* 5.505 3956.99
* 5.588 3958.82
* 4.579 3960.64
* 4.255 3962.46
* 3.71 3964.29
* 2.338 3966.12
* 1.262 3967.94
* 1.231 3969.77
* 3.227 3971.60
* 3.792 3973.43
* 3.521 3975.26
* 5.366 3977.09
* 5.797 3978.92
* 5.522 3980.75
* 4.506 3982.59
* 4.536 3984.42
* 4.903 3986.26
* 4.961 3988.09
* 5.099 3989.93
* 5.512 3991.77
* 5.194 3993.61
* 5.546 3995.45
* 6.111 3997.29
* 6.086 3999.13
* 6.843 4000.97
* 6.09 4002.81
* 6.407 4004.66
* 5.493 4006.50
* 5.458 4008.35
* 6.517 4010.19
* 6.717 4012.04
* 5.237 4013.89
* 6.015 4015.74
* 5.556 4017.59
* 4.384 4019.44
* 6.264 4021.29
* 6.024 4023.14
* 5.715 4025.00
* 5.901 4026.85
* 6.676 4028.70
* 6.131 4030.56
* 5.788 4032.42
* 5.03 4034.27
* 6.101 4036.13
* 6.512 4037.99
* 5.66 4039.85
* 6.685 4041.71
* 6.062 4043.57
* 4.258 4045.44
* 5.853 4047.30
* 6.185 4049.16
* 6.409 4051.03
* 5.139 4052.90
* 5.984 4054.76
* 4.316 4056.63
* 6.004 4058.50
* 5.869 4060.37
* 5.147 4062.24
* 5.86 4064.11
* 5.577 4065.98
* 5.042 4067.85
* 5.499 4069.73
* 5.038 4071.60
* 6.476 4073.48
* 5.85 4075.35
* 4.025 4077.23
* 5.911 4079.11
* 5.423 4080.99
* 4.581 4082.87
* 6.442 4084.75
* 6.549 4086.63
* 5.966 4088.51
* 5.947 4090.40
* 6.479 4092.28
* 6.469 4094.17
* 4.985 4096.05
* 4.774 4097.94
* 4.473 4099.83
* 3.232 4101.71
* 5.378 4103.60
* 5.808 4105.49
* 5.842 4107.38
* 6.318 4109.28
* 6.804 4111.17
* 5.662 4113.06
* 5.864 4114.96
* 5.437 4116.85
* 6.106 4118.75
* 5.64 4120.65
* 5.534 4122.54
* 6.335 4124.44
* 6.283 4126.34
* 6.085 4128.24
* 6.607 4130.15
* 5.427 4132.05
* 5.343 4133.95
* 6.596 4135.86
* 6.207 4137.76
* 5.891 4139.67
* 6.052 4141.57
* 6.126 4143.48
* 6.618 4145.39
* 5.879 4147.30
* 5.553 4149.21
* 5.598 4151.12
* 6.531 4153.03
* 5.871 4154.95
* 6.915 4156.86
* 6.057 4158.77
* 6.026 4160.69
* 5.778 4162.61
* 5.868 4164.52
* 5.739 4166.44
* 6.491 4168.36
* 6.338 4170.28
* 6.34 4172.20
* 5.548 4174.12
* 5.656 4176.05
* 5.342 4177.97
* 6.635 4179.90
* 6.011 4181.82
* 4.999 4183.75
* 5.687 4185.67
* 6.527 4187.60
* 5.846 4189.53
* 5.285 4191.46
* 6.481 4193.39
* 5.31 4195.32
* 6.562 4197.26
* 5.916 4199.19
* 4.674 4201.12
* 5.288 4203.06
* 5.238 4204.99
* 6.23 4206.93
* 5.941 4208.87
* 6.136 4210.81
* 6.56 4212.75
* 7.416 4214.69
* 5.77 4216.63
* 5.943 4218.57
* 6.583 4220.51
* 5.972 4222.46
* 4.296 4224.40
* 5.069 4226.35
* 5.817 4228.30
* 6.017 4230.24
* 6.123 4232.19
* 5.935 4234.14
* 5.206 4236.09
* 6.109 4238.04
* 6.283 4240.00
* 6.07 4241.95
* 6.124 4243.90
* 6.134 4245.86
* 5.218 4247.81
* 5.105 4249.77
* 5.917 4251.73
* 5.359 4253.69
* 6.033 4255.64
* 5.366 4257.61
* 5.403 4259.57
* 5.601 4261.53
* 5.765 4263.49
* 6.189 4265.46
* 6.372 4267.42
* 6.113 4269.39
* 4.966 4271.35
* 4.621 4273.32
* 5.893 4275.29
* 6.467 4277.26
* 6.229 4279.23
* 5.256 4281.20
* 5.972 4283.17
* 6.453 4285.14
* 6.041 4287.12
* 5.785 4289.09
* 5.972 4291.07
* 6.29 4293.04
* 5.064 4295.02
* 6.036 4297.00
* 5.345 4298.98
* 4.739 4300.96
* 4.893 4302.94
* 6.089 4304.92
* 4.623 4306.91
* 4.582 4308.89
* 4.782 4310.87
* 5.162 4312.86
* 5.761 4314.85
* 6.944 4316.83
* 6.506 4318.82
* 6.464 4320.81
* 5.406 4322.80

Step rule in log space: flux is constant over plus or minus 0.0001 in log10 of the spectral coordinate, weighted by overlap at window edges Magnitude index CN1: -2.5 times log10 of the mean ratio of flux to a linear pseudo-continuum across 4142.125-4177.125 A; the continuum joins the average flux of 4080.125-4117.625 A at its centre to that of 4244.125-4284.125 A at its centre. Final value -0.073 mag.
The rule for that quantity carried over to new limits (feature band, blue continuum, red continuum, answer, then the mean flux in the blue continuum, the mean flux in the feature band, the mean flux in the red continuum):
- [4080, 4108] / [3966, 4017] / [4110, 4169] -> 0.04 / 5.02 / 5.49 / 6.03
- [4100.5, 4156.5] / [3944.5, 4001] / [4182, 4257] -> -0.10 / 4.65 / 5.89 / 5.82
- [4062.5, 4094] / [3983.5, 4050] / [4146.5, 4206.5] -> 0.02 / 5.76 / 5.68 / 5.87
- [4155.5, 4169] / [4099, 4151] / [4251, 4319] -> -0.06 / 5.82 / 6.11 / 5.66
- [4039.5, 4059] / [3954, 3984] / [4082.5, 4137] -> -0.13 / 4.12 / 5.68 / 5.77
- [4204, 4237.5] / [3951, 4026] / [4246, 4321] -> -0.07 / 5.02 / 5.9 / 5.66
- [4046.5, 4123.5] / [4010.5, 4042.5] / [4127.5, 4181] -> 0.07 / 5.91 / 5.61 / 6.04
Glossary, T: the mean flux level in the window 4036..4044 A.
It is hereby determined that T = 6.22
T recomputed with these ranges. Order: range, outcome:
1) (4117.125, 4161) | 6.05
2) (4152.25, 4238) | 5.91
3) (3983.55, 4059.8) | 5.74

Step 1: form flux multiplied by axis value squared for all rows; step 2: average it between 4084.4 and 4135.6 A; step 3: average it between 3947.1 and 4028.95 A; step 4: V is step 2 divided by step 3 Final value 1.21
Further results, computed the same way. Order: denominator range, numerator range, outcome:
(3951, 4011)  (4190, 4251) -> 1.35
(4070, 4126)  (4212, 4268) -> 1.11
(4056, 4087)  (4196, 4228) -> 1.14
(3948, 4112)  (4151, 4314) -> 1.19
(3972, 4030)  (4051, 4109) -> 1.03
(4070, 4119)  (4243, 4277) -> 1.10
